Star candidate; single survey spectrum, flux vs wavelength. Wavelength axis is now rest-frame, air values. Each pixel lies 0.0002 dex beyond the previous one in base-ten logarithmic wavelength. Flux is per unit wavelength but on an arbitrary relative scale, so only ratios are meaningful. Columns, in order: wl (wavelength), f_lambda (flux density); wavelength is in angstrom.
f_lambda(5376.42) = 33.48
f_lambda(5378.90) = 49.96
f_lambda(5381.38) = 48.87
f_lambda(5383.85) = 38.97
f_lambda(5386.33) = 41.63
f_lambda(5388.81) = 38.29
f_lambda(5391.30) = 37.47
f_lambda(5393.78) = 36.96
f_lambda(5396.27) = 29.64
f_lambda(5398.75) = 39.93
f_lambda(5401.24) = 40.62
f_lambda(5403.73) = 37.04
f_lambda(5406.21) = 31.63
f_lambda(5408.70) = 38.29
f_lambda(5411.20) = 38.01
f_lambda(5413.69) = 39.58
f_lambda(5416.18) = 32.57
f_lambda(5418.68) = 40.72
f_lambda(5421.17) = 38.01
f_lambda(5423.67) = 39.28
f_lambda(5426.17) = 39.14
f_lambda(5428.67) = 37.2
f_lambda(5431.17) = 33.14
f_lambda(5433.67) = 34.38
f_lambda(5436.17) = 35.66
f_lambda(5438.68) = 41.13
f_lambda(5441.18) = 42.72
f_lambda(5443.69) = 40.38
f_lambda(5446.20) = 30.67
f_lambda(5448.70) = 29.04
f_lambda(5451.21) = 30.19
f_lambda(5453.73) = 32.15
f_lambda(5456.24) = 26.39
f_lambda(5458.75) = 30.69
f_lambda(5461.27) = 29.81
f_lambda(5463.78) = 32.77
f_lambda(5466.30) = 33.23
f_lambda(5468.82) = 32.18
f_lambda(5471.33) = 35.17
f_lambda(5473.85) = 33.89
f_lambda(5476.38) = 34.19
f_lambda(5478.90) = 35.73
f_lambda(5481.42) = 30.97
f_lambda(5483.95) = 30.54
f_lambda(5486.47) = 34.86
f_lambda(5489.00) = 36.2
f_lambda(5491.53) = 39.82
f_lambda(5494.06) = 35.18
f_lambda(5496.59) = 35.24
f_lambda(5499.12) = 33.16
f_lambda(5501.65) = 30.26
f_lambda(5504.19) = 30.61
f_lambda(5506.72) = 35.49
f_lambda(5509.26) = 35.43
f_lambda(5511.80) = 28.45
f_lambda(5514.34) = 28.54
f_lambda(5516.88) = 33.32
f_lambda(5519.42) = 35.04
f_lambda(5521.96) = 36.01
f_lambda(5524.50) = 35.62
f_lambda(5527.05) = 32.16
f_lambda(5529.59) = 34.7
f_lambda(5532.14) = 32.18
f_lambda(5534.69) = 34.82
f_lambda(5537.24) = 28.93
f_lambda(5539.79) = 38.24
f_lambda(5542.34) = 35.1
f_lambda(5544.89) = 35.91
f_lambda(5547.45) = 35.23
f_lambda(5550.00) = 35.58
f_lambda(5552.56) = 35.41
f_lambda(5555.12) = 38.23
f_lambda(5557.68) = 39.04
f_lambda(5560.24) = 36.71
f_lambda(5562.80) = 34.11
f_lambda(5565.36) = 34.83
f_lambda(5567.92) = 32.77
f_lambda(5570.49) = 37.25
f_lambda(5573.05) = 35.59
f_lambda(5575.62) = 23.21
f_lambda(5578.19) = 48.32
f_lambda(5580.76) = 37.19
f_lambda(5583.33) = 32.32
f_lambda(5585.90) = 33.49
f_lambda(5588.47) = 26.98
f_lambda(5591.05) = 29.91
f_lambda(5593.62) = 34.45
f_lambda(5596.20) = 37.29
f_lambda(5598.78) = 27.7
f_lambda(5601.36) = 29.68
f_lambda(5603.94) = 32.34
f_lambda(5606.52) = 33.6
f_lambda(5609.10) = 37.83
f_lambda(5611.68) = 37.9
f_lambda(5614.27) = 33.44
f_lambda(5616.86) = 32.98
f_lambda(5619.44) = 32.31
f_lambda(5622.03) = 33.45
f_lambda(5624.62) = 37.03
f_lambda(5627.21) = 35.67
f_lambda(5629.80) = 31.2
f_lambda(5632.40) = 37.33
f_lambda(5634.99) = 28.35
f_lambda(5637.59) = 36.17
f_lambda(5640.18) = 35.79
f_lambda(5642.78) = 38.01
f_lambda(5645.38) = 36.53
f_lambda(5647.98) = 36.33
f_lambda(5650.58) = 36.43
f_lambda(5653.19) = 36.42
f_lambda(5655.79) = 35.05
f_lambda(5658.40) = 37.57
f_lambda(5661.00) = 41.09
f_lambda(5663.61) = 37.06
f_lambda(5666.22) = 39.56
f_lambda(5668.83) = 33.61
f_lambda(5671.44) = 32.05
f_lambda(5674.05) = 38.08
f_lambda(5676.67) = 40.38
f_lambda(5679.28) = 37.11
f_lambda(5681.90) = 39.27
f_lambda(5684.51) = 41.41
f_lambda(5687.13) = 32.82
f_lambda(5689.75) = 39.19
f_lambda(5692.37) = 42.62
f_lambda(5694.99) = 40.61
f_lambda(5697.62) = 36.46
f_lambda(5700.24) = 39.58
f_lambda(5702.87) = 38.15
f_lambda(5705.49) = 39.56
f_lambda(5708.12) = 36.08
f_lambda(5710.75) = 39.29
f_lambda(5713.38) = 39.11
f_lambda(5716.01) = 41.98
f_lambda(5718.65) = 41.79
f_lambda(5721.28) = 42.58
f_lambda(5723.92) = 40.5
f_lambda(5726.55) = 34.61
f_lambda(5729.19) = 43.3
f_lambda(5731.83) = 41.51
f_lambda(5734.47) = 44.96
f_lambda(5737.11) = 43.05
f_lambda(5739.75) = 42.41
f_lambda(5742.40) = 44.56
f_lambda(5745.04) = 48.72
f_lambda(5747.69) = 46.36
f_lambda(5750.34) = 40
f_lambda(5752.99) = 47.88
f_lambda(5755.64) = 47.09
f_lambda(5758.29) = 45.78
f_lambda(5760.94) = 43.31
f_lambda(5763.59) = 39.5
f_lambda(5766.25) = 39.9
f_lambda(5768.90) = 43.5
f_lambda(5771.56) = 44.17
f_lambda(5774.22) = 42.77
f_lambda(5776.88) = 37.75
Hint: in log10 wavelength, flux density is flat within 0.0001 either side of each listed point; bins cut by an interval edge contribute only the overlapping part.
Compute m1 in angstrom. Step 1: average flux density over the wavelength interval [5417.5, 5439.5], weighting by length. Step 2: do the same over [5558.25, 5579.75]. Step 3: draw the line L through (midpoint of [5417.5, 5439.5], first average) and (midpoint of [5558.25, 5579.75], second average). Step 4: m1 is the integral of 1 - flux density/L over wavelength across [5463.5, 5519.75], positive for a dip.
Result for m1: 4.8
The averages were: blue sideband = 37.5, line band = 33.5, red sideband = 35.5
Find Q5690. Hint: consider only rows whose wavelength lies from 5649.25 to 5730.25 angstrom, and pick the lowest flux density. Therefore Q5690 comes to 32.05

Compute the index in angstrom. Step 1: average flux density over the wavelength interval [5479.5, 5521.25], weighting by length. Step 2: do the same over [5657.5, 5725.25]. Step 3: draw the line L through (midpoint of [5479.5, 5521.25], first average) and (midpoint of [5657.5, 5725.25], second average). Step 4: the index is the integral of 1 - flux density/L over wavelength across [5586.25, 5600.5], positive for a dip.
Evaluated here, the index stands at 1.8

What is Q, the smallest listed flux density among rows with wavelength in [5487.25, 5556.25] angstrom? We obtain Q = 28.45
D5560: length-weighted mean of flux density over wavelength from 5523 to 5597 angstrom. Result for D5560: 34.7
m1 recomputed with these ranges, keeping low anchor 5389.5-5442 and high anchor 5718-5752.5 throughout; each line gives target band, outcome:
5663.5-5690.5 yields 2.9 angstrom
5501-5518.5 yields 3.2 angstrom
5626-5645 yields 2.9 angstrom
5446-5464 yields 3.7 angstrom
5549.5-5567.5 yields 1.6 angstrom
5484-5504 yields 2.2 angstrom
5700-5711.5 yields 1.1 angstrom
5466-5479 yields 1.4 angstrom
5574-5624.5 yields 8.7 angstrom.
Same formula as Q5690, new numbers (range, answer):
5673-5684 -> 37.11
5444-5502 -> 26.39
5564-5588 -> 23.21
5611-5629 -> 32.31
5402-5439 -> 31.63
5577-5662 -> 26.98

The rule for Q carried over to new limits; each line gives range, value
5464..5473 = 32.18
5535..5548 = 28.93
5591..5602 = 27.7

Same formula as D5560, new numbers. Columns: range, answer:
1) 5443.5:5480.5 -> 32.2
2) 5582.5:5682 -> 34.9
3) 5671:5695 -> 38.5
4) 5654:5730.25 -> 38.6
